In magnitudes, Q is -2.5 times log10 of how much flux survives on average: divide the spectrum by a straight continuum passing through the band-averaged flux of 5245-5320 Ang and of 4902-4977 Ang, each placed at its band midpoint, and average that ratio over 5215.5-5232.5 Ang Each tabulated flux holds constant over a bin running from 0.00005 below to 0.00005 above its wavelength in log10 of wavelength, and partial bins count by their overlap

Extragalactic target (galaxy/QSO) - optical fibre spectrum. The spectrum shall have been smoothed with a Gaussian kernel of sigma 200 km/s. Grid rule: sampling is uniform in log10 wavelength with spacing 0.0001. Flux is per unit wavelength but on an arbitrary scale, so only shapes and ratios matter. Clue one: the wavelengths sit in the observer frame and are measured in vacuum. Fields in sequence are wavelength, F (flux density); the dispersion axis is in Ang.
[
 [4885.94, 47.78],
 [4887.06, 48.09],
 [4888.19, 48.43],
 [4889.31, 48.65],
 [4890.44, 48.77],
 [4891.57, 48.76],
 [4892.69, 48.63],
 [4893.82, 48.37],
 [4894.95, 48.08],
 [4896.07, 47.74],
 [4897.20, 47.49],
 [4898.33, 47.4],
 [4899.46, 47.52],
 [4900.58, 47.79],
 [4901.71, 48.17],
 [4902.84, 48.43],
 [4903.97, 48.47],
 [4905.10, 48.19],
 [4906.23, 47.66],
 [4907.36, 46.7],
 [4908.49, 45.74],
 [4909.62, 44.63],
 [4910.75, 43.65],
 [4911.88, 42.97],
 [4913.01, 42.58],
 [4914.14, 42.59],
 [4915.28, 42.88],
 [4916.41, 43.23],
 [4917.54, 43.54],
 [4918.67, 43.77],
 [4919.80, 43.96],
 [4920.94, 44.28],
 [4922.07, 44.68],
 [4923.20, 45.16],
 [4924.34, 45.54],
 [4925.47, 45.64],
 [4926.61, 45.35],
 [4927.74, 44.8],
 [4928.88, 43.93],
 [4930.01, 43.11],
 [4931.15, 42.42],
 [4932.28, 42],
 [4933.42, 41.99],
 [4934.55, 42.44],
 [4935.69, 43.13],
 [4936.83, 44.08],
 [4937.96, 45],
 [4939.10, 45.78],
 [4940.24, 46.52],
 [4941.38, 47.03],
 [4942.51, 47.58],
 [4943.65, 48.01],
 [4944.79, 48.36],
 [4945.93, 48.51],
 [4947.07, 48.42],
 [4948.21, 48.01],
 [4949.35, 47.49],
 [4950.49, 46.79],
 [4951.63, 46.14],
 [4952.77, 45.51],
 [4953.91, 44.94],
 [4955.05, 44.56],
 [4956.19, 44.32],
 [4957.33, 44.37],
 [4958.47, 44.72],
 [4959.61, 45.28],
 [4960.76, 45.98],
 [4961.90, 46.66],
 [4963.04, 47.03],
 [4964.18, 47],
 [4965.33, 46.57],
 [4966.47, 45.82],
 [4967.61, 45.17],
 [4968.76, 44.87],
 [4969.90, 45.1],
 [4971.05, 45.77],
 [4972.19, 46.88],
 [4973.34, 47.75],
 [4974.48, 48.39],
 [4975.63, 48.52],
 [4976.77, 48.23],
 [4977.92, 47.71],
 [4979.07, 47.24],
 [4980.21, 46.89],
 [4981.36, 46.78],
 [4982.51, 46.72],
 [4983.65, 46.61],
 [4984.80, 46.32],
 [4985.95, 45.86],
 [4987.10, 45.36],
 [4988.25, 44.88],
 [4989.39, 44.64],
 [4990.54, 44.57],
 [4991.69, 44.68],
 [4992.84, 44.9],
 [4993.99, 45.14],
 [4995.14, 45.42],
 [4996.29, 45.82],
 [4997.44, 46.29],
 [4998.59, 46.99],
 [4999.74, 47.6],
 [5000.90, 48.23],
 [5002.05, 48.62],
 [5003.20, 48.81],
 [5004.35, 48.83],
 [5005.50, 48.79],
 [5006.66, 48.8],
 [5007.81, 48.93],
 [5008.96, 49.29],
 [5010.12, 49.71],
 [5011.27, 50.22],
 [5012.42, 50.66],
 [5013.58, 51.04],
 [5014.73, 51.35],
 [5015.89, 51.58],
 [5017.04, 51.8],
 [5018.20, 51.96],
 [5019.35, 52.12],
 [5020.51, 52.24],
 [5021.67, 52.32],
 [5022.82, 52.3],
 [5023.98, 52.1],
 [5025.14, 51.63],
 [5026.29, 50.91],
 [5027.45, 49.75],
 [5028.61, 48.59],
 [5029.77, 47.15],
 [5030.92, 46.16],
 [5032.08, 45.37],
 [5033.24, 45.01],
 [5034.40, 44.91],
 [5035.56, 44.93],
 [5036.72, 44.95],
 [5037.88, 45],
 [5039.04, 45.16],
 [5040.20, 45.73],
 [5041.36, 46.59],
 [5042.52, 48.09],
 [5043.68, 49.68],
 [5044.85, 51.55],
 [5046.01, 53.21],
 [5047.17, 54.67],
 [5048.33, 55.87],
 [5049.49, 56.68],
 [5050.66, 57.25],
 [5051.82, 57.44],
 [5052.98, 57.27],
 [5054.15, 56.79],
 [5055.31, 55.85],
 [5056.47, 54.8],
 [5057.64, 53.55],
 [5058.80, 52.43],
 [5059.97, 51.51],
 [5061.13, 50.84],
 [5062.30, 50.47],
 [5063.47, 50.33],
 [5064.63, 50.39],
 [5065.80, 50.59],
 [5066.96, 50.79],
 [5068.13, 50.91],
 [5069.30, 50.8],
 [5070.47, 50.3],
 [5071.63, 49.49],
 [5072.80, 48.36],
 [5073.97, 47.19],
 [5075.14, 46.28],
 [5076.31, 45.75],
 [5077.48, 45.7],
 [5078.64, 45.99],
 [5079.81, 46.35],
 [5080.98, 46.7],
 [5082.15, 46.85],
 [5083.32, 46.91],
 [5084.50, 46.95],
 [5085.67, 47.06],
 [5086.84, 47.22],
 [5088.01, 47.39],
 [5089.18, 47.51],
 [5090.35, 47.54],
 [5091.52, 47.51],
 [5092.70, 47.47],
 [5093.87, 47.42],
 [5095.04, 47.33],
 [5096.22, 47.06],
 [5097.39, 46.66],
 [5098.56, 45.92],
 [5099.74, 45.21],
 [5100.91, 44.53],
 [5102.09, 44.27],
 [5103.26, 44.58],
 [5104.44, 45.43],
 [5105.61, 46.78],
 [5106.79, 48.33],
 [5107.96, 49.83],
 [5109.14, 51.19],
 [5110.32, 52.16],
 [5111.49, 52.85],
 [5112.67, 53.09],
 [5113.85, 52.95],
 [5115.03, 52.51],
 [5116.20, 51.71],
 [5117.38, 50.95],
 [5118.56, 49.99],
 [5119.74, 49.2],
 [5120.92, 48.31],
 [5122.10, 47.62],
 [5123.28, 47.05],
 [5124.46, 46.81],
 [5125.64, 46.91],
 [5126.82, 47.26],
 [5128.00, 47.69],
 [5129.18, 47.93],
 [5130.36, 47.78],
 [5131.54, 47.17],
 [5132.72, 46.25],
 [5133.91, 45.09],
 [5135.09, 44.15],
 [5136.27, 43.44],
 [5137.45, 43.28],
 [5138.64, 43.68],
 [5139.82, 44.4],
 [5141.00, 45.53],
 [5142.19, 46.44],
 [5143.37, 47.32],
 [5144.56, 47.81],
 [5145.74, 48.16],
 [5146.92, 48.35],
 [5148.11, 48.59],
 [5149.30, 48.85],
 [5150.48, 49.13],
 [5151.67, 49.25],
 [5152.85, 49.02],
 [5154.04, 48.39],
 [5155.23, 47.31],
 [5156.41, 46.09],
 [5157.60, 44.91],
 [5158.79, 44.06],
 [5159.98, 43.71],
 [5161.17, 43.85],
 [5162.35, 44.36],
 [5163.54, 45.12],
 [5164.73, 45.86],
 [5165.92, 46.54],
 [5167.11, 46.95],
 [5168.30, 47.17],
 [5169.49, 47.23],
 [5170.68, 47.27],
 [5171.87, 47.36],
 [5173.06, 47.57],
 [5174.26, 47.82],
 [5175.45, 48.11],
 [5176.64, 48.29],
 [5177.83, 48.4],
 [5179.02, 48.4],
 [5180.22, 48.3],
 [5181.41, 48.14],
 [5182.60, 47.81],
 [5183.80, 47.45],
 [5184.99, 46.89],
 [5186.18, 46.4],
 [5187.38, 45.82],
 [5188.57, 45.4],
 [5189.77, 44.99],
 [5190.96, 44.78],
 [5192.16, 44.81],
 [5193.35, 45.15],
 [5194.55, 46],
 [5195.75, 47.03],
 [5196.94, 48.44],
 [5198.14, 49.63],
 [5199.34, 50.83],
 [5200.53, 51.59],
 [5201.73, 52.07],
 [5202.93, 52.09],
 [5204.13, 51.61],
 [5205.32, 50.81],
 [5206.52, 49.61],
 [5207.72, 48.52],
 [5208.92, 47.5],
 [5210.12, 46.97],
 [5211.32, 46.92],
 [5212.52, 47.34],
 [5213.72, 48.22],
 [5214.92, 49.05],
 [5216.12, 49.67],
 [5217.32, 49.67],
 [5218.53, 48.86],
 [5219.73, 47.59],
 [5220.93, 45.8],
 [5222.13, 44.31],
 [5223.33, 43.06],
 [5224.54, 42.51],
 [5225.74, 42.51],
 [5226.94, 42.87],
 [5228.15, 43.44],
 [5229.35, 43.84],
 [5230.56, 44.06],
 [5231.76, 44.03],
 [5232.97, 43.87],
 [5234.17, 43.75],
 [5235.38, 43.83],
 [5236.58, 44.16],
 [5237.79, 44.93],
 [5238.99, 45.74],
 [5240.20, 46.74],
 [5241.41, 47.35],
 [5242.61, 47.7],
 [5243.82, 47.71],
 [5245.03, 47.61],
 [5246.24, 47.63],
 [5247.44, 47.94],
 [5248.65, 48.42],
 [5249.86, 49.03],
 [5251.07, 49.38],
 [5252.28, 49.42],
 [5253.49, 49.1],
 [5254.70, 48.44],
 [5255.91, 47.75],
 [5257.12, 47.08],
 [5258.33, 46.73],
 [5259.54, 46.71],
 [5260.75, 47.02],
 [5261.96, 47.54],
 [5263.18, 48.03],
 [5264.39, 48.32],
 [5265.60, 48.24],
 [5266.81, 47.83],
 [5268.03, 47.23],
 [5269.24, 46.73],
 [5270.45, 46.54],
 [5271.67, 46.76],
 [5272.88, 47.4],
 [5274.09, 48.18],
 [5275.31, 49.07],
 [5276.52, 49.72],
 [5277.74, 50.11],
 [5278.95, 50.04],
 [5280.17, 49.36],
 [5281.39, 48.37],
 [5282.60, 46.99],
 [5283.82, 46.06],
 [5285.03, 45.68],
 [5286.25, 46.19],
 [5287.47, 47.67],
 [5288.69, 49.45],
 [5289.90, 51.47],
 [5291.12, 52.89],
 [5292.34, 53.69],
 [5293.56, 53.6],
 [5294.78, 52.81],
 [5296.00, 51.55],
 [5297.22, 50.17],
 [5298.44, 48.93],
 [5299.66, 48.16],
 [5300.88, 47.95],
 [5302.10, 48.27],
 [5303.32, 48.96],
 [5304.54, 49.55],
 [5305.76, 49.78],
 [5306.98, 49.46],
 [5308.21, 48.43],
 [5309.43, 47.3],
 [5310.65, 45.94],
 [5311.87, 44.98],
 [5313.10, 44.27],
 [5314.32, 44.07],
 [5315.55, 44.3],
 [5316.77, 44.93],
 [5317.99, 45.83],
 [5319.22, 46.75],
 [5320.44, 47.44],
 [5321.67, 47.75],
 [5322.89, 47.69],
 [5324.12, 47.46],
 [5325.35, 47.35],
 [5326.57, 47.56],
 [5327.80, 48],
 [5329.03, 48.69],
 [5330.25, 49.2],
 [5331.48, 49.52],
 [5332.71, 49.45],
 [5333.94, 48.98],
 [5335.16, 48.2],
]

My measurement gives 0.061 mag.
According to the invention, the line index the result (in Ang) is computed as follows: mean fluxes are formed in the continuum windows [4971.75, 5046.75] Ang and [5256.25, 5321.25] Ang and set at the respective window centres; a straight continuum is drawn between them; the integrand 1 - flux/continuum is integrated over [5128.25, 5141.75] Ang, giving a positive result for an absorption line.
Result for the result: 0.8 Ang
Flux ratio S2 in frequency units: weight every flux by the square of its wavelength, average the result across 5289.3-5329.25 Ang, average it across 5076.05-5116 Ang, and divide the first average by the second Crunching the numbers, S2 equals 1.10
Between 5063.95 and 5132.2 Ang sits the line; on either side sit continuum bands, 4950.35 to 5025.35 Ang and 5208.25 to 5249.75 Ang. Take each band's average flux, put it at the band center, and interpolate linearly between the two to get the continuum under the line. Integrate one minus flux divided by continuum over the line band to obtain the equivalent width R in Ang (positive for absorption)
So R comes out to -1.9 Ang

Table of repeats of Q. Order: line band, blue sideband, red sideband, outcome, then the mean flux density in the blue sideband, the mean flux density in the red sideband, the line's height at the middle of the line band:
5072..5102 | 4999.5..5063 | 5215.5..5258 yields 0.06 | 50.5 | 46.3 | 49.4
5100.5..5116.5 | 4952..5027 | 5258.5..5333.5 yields -0.03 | 47.6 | 48.2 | 47.9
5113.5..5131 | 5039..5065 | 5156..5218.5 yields 0.02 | 52.6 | 47.5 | 50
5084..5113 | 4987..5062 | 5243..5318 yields 0.04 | 49.7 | 48.2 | 49.2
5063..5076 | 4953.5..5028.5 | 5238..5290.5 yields -0.04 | 47.7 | 47.9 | 47.8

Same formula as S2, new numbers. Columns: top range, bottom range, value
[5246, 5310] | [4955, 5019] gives 1.15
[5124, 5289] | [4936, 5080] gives 1.05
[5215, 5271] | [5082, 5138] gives 1.03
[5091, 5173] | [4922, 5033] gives 1.07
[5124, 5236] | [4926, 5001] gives 1.11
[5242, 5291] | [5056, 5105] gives 1.07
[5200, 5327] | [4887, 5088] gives 1.11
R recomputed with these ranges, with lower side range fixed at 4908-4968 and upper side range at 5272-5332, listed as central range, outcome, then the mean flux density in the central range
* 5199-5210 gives -0.7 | 50.4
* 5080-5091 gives -0.2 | 47.1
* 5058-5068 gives -1.0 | 51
